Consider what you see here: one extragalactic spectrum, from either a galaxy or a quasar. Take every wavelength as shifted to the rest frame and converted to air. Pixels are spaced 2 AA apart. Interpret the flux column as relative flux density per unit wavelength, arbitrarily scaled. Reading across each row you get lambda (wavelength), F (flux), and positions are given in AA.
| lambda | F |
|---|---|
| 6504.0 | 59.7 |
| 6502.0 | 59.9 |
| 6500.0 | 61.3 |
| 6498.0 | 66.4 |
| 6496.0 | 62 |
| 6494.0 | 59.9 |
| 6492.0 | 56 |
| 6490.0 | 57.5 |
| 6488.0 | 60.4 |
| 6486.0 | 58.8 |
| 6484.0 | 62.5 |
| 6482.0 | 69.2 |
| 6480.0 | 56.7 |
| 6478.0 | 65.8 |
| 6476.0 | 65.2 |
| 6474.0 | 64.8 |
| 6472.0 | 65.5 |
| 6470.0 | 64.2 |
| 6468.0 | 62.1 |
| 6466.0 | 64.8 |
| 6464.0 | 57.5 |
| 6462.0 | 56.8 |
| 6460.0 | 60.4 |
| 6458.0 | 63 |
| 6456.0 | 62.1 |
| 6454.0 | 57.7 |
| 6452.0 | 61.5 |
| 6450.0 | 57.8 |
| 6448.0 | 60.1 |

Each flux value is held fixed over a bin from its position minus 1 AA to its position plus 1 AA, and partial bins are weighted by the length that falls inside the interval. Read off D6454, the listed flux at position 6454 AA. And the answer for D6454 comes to 57.7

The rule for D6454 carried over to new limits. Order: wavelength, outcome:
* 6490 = 57.5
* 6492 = 56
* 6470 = 64.2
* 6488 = 60.4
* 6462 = 56.8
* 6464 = 57.5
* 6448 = 60.1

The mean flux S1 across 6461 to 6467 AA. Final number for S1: 59.7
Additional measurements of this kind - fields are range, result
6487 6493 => 58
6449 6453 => 59.6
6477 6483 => 63.9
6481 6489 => 62.7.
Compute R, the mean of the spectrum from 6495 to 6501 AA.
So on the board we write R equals 63.2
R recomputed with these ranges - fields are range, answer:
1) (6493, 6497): 61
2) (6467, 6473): 63.9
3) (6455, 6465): 60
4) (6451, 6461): 60.9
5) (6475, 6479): 65.5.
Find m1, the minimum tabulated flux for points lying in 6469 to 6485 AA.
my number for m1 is 56.7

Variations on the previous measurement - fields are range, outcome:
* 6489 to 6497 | 56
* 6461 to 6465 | 56.8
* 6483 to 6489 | 58.8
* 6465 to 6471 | 62.1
